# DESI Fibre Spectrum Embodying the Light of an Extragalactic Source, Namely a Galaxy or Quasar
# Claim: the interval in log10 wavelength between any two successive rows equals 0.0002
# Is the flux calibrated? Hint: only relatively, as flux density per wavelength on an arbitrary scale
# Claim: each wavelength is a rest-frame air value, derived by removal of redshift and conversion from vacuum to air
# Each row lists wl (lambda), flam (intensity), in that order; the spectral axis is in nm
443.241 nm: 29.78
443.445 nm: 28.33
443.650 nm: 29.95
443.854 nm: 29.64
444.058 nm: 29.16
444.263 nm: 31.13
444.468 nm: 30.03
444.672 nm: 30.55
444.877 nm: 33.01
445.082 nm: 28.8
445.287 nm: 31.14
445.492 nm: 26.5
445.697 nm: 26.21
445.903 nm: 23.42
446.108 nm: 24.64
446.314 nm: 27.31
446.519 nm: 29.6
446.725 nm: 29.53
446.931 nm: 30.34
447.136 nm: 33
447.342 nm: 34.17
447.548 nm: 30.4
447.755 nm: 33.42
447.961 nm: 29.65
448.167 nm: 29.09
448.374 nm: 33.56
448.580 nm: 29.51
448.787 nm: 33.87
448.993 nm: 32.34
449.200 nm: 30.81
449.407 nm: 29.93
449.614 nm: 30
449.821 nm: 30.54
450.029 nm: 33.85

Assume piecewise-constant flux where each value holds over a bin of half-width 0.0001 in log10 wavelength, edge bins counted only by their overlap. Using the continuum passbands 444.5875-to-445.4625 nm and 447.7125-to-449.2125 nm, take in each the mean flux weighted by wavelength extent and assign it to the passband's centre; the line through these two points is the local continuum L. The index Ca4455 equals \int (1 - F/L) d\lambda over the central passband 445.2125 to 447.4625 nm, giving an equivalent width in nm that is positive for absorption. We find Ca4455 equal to 0.16 nm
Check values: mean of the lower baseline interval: 30.5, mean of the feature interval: 28.7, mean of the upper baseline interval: 31.5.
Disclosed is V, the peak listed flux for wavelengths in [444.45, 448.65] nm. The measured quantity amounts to 34.17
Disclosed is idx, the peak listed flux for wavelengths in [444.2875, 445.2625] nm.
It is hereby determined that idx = 33.01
